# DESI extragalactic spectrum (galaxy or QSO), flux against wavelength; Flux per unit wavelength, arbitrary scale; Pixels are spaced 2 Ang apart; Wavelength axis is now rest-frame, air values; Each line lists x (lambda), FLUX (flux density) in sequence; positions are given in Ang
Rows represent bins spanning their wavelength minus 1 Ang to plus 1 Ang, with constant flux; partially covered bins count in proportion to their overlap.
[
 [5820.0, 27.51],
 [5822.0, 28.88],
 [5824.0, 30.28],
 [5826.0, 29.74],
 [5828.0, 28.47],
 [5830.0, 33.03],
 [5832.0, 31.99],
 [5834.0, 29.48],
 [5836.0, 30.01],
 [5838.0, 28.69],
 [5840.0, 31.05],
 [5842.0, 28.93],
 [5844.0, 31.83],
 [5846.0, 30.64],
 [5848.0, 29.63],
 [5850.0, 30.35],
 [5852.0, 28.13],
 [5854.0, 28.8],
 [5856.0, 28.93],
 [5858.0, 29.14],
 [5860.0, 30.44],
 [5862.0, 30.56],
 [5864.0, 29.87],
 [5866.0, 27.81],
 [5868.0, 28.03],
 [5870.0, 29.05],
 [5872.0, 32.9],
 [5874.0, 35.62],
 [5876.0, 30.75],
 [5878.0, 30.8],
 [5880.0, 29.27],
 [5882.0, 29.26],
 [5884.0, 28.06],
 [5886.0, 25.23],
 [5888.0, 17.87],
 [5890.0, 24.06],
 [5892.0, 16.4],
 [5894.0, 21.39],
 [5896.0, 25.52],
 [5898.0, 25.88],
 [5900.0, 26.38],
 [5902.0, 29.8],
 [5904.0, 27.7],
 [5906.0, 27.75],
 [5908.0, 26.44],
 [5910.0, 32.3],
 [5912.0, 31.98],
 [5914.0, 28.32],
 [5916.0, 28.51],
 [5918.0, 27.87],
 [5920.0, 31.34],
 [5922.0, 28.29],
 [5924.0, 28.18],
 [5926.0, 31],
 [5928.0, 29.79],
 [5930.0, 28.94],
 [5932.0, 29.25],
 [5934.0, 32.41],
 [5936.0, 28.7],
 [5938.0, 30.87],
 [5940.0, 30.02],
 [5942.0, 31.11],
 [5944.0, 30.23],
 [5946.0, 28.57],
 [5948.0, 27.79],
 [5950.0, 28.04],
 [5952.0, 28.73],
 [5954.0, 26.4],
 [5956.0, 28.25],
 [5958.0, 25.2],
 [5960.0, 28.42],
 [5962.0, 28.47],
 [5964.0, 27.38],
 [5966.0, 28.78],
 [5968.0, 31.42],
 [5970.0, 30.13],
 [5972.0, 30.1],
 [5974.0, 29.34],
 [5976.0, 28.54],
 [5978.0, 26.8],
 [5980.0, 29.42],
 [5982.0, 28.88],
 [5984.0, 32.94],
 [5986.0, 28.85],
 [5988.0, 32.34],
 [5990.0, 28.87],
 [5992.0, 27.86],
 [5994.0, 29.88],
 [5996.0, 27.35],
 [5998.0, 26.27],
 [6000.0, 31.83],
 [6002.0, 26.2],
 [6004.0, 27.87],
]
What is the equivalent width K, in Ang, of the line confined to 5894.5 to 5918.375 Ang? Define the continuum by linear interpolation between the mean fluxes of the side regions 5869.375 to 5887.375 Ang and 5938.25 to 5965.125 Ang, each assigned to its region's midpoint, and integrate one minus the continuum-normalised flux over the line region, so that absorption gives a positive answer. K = 1.0 Ang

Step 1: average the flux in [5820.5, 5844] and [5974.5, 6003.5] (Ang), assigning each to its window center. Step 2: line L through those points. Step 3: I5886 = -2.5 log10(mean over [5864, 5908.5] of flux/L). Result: 0.10 mag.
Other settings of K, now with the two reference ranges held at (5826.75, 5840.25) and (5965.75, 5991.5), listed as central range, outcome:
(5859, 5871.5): 0.3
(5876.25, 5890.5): 1.6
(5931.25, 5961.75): 1.0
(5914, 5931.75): 0.5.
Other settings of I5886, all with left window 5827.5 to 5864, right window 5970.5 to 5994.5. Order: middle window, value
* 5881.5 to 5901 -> 0.24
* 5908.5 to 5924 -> 0.01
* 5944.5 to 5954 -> 0.05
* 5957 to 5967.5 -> 0.07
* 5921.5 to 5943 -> -0.01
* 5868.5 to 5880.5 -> -0.05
